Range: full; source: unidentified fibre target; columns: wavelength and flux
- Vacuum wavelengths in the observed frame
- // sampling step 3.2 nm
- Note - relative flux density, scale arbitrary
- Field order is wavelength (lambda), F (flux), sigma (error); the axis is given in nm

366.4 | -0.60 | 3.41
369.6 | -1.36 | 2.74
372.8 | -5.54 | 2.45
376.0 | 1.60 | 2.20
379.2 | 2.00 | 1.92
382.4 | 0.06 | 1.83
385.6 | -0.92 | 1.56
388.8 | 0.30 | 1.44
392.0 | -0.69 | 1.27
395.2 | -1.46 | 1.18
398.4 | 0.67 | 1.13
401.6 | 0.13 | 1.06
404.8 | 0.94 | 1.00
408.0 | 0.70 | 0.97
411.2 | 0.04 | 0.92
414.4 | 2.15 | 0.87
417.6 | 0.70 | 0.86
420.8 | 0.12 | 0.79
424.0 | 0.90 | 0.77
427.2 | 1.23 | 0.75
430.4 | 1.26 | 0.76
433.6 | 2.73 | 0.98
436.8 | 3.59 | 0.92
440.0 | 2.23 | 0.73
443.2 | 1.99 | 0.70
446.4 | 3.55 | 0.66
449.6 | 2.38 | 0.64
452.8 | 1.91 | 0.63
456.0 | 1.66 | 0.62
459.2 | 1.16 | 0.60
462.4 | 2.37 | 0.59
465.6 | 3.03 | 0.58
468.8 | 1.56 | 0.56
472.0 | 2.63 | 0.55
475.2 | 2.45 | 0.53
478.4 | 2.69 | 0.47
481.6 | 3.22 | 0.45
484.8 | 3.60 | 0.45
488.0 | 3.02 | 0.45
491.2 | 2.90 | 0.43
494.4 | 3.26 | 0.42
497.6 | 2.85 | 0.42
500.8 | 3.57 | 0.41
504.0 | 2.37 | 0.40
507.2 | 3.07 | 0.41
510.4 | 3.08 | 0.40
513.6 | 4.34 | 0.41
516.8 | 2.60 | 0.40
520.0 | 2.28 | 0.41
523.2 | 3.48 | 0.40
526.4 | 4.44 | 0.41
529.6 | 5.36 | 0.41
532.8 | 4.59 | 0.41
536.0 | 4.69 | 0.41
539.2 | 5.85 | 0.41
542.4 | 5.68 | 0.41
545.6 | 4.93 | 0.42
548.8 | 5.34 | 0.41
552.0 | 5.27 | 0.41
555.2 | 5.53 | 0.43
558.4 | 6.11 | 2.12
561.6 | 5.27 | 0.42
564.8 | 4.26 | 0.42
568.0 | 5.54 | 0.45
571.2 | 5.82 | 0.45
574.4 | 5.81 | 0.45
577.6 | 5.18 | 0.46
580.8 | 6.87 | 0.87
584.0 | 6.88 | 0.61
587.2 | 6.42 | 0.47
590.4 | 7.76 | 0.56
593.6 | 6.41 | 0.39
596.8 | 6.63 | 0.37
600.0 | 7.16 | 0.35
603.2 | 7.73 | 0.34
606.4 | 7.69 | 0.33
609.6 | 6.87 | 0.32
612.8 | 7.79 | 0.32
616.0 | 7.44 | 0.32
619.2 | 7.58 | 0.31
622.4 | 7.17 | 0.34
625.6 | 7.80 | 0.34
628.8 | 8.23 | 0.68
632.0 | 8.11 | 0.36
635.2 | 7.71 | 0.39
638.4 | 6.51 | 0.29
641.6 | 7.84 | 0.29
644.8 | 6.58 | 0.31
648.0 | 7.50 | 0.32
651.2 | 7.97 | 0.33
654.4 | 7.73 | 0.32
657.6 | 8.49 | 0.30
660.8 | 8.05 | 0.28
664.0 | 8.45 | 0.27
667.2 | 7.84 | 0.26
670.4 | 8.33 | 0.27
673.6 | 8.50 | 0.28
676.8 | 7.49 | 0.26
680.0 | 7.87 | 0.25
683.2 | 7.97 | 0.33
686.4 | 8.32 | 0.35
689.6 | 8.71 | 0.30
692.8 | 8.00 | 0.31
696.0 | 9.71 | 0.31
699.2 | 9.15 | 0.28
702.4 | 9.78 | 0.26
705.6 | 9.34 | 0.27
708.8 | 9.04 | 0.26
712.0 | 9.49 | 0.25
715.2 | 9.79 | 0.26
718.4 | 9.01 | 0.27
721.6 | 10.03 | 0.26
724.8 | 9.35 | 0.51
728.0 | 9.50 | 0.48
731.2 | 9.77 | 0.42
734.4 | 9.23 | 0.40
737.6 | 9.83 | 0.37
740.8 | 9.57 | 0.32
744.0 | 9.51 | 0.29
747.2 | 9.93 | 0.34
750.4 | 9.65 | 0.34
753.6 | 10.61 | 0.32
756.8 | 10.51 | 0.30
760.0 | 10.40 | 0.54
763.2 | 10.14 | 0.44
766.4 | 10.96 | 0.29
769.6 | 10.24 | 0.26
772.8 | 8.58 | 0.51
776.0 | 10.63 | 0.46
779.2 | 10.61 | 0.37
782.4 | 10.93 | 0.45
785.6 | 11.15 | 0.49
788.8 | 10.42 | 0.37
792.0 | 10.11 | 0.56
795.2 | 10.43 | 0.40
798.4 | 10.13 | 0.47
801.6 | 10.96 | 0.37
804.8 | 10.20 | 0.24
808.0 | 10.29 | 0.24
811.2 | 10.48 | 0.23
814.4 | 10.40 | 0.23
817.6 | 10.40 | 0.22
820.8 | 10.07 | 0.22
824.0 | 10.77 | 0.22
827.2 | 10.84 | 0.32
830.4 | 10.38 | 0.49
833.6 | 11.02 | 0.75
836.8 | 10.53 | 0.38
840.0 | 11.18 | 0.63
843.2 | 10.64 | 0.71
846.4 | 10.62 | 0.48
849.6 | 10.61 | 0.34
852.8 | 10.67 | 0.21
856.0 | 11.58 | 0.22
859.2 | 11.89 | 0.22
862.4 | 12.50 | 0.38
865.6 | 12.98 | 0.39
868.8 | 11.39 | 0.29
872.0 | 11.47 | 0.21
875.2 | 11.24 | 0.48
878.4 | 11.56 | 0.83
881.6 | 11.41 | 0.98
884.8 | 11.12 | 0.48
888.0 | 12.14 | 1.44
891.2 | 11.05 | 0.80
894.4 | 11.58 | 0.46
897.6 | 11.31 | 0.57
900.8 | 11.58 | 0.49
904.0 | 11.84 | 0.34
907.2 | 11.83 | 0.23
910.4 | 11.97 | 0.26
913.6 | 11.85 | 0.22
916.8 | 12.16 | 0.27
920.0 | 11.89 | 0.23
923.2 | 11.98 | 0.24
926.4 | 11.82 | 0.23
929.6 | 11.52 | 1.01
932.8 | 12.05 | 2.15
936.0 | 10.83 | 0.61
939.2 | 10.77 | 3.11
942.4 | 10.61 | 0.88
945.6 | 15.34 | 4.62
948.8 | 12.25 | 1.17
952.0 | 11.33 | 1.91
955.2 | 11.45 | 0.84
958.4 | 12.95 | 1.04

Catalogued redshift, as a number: 0.313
